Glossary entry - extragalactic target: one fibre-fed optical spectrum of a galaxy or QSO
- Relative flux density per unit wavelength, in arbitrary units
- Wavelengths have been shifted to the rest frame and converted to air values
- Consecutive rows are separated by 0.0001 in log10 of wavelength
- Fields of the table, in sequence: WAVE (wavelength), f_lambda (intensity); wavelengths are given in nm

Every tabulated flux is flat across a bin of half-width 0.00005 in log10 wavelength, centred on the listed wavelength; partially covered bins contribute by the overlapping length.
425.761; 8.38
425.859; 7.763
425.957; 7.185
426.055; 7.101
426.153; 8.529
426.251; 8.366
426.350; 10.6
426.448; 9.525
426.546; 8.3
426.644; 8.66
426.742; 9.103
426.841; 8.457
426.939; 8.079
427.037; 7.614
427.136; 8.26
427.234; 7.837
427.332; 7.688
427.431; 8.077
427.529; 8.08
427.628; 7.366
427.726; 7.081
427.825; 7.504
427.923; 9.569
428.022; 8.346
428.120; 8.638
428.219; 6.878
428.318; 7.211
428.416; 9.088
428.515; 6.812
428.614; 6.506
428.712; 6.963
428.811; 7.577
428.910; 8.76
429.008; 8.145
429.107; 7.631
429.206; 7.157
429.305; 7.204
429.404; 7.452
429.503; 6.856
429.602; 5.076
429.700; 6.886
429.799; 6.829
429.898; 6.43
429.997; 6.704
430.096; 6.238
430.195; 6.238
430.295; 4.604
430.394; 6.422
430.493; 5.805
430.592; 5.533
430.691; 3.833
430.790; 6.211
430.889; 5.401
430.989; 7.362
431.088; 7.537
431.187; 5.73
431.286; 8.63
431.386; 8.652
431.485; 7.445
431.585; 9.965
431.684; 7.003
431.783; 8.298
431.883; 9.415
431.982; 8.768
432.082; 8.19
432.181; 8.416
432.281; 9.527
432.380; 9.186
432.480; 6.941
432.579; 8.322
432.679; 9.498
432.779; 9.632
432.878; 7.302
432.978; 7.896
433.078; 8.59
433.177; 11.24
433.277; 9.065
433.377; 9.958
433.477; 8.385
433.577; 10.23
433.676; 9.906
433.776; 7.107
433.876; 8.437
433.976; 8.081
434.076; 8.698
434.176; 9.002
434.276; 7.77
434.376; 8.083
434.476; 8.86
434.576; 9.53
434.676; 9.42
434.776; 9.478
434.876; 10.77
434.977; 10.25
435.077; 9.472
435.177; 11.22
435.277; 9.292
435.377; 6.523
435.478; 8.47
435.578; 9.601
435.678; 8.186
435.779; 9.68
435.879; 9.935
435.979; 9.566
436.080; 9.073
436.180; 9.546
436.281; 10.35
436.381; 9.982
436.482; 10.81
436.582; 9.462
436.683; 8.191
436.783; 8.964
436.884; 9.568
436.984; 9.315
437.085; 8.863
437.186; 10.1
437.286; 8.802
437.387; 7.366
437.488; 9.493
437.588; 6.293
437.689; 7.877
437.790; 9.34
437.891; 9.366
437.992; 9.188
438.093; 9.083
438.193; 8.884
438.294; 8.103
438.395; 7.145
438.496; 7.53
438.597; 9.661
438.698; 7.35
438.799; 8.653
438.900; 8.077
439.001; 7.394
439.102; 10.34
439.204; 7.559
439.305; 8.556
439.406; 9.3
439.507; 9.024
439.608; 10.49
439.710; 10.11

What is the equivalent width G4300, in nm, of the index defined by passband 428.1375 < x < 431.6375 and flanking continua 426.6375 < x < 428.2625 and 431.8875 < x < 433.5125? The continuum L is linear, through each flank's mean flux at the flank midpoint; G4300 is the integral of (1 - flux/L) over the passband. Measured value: 0.62 nm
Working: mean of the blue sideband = 8.06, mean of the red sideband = 8.83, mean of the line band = 6.92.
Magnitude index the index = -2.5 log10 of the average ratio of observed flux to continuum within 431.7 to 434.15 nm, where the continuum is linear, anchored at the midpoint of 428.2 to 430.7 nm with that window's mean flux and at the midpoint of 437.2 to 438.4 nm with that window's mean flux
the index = -0.17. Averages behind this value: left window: 6.77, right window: 8.52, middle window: 8.77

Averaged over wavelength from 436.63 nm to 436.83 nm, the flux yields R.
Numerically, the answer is 8.59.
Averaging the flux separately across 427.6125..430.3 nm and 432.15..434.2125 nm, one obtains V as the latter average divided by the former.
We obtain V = 1.22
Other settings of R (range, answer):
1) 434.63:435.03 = 9.97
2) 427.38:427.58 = 8.04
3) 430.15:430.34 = 5.39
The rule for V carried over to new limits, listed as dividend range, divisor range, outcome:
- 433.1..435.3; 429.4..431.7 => 1.41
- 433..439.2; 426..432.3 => 1.19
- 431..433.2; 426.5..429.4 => 1.07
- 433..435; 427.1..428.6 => 1.16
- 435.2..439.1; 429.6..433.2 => 1.19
